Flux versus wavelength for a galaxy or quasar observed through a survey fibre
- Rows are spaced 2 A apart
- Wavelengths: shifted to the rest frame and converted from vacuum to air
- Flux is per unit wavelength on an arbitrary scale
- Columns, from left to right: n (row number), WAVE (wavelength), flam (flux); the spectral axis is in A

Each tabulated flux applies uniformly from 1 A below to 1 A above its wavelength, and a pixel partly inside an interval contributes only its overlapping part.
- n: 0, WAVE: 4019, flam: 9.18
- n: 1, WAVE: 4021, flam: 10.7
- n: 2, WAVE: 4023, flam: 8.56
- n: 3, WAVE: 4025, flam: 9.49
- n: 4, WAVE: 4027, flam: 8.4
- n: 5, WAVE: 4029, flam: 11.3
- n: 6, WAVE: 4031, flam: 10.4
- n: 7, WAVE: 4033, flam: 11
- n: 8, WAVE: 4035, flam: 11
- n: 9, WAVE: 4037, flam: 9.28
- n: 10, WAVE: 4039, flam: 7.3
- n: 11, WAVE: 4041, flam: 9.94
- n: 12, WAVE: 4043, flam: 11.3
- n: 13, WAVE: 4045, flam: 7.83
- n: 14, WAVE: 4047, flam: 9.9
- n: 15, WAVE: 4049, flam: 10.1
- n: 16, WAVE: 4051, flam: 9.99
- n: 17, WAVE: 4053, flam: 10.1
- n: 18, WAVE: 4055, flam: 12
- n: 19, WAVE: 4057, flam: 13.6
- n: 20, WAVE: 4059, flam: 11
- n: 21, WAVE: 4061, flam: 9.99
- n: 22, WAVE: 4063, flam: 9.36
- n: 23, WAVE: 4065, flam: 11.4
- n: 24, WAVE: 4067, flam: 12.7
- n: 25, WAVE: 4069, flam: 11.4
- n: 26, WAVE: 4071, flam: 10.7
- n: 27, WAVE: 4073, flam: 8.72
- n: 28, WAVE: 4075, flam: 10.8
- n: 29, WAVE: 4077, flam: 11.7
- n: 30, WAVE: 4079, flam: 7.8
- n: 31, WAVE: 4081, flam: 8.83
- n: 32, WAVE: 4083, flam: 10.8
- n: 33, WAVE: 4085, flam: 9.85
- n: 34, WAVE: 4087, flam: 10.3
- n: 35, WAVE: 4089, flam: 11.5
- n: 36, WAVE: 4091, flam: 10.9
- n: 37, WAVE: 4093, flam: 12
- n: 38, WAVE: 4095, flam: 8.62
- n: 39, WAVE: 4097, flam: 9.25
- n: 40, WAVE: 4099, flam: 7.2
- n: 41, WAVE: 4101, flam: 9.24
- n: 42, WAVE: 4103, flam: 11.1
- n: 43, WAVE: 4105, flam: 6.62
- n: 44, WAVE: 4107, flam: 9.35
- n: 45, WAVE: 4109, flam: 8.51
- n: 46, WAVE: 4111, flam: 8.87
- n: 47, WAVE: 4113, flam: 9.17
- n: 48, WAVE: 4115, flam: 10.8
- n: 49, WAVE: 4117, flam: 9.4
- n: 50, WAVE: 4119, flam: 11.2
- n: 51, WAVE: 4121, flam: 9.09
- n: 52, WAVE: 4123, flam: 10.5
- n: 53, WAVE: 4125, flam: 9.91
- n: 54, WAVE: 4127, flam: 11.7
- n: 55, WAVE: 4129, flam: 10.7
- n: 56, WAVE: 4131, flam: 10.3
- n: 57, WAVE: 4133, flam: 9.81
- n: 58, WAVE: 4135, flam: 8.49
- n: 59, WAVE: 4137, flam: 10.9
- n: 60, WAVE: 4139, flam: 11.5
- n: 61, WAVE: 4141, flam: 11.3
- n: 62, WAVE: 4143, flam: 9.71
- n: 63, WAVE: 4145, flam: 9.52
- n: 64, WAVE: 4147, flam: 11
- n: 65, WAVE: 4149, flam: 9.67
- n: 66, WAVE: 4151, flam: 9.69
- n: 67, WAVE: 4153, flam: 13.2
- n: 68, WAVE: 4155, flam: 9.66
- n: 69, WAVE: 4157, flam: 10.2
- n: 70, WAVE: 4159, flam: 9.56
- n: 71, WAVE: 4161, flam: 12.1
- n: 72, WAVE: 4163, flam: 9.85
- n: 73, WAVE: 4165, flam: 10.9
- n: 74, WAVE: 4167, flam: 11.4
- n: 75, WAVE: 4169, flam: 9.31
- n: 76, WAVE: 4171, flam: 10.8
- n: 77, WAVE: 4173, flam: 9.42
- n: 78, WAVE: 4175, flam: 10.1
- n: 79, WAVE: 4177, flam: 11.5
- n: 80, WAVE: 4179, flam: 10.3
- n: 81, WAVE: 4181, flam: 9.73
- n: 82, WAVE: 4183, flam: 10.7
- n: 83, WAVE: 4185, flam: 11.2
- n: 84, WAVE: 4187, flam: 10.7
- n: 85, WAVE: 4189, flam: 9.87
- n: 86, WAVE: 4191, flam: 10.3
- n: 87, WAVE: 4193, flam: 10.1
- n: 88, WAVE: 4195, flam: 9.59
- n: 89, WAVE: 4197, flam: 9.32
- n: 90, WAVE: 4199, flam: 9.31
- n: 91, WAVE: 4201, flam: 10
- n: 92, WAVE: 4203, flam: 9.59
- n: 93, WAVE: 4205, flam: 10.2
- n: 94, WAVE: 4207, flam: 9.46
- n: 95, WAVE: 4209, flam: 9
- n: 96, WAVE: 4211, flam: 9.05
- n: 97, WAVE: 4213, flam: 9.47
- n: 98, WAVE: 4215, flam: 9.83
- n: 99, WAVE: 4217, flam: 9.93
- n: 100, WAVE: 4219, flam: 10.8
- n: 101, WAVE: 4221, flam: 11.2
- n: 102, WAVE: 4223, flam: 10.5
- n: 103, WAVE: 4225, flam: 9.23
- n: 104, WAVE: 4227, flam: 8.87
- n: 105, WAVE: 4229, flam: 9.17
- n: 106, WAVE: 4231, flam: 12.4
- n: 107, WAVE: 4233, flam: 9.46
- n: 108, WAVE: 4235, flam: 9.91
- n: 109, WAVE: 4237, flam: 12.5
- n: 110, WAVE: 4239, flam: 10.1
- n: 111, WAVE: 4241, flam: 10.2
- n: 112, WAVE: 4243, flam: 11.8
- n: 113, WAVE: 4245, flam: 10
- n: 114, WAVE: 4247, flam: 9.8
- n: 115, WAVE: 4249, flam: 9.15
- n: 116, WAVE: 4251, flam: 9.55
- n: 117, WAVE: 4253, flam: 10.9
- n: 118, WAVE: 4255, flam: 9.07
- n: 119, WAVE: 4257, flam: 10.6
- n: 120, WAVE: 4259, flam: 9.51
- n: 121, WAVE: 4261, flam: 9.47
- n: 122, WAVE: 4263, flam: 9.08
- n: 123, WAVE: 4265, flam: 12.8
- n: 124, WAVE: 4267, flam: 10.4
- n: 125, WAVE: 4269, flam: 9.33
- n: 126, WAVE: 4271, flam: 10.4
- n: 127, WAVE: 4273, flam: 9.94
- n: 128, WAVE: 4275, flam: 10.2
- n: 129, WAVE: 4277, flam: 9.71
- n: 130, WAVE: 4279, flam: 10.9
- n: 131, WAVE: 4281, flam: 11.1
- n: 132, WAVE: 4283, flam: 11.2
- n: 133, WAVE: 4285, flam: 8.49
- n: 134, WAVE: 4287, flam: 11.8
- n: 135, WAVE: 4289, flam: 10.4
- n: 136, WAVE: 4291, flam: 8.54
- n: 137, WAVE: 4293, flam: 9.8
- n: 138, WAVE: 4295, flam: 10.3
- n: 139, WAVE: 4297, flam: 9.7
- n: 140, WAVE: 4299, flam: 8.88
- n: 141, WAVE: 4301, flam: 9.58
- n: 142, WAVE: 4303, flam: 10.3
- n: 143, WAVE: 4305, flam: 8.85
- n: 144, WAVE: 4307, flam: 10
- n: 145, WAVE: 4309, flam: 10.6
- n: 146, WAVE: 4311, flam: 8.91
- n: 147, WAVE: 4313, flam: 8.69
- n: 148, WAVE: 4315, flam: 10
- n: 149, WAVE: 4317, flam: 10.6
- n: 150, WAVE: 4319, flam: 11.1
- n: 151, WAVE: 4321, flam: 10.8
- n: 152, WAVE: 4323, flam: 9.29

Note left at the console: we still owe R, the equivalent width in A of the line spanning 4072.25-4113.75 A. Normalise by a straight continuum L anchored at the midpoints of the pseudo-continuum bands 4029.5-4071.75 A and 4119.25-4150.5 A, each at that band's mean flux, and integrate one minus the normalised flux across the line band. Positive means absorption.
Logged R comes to 3.2 A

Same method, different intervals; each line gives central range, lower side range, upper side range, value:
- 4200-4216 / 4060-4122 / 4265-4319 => 0.6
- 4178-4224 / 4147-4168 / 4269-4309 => 1.9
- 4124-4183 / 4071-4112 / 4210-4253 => -3.4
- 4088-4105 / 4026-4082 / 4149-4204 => 0.8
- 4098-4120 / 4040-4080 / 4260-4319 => 2.5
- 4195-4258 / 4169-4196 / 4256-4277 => 1.3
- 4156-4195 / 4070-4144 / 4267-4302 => -1.7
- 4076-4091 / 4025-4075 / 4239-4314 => 0.2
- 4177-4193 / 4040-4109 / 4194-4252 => -0.7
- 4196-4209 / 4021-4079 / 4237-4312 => 0.7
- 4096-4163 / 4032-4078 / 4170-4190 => 3.1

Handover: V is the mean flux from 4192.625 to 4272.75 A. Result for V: 10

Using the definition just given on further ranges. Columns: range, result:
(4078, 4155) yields 9.95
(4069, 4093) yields 10.3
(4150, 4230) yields 10.1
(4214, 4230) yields 9.94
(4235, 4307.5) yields 10.1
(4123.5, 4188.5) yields 10.5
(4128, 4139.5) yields 10.2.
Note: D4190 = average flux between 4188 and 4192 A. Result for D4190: 10.1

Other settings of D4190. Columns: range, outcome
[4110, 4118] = 9.56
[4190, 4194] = 10.2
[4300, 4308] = 9.68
